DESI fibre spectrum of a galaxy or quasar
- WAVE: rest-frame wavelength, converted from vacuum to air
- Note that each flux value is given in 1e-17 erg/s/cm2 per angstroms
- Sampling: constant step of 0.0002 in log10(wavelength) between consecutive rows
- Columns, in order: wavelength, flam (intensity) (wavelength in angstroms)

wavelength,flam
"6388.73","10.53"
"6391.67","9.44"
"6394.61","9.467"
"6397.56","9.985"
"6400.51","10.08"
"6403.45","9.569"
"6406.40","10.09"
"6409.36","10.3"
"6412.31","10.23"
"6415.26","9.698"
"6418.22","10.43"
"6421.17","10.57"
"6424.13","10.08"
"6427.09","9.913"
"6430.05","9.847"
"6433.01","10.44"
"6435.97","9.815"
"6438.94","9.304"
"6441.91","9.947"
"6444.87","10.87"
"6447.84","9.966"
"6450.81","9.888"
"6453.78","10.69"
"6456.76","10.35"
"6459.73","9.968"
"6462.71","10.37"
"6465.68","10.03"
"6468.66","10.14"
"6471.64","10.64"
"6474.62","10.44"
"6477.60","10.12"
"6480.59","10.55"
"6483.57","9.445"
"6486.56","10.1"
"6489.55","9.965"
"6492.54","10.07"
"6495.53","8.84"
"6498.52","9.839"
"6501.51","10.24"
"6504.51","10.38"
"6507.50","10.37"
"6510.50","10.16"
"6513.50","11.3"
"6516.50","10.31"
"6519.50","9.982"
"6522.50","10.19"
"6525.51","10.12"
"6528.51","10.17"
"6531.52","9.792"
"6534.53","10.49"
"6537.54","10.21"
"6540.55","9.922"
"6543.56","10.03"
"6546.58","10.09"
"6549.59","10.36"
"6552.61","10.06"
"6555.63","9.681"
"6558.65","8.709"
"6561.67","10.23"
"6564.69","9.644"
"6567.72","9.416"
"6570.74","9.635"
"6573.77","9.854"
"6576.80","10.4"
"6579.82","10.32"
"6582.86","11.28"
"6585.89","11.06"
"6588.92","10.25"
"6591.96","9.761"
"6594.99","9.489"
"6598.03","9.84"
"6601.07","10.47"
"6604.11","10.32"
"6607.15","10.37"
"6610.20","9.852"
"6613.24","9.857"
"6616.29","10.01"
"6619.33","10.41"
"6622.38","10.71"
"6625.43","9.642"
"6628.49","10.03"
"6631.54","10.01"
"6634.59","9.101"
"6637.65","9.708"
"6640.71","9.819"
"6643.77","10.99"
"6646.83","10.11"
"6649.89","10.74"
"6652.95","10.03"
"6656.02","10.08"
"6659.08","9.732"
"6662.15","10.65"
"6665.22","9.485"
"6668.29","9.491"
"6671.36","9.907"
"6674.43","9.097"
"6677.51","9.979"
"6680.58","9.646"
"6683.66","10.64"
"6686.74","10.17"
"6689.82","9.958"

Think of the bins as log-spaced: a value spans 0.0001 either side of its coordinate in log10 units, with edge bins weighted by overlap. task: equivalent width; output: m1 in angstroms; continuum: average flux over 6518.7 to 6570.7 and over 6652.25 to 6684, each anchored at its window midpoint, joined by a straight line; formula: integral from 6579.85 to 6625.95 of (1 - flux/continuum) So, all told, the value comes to -1.6 angstroms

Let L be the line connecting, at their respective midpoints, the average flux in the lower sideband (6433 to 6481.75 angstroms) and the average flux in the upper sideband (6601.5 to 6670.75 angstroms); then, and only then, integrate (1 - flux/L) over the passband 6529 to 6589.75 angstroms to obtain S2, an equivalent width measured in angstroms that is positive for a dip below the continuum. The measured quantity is 0.27 angstroms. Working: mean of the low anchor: 10.2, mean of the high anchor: 10.1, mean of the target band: 10.1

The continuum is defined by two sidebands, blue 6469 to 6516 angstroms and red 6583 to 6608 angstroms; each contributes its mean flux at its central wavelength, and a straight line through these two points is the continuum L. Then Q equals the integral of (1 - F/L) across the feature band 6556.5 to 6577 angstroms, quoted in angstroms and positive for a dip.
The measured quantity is 1.2 angstroms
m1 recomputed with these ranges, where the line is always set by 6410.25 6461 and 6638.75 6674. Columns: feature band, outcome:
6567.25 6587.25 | -0.47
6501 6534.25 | -0.61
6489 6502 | 0.46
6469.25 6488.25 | -0.19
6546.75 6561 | 0.45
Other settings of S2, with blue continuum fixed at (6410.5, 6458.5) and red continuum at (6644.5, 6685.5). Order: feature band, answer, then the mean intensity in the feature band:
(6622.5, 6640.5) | 0.4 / 9.78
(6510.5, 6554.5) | -0.6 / 10.2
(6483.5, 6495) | 0.3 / 9.86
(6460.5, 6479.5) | -0.3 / 10.3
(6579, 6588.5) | -0.8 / 10.9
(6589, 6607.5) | 0.0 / 10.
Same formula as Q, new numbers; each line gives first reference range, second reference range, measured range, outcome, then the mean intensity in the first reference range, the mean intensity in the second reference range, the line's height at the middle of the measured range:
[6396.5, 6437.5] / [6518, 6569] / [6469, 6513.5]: -0.56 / 10.1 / 9.95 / 10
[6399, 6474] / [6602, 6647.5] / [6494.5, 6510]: 0.20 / 10.1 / 10.1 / 10.1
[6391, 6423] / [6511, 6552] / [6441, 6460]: -0.35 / 10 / 10.2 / 10.1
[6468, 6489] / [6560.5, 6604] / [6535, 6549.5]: 0.04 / 10.2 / 10.1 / 10.2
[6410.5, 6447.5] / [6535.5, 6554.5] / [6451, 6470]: -0.25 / 10.1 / 10.1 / 10.1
